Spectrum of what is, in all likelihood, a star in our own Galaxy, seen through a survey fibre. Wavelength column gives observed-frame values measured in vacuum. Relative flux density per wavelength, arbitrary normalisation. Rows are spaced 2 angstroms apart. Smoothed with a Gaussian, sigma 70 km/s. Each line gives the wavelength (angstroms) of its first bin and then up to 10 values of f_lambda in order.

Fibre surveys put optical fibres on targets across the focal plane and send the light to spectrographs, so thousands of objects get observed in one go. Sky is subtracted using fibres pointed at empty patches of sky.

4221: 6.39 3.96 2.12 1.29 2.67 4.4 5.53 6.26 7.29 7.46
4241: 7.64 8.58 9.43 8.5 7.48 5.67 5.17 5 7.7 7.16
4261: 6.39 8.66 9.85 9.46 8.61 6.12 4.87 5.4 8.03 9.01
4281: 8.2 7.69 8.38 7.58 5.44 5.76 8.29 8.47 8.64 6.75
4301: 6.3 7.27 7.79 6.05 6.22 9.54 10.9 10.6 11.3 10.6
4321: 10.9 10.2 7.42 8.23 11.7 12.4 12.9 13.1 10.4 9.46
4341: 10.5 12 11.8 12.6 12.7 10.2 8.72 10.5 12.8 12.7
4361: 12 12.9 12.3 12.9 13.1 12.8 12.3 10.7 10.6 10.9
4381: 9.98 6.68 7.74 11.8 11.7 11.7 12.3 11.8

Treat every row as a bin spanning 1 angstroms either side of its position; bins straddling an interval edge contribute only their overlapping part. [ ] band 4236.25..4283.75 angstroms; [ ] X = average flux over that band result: 7.47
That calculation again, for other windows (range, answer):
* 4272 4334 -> 8.48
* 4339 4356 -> 11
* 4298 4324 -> 8.8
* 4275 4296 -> 7.58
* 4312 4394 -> 11.1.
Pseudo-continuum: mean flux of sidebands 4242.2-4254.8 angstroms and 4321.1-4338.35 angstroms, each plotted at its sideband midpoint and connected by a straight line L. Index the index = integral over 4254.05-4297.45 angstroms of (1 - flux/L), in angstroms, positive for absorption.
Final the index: 5.0 angstroms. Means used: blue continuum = 7.3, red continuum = 10.8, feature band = 7.48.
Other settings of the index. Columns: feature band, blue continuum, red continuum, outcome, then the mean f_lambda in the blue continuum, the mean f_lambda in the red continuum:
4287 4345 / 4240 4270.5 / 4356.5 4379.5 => 5.16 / 7.66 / 12.2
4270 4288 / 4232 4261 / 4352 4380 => 2.37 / 7.04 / 11.8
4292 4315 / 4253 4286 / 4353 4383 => 2.44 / 7.46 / 11.6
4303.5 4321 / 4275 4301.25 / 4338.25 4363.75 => -0.17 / 7.53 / 11.5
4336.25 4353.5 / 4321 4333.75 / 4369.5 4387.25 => -0.93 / 10.5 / 10.4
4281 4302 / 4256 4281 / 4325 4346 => 3.39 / 7.63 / 11.1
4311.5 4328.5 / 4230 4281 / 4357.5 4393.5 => -1.10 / 7.21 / 11.4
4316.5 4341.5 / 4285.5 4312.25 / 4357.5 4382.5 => -4.03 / 7.29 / 11.8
